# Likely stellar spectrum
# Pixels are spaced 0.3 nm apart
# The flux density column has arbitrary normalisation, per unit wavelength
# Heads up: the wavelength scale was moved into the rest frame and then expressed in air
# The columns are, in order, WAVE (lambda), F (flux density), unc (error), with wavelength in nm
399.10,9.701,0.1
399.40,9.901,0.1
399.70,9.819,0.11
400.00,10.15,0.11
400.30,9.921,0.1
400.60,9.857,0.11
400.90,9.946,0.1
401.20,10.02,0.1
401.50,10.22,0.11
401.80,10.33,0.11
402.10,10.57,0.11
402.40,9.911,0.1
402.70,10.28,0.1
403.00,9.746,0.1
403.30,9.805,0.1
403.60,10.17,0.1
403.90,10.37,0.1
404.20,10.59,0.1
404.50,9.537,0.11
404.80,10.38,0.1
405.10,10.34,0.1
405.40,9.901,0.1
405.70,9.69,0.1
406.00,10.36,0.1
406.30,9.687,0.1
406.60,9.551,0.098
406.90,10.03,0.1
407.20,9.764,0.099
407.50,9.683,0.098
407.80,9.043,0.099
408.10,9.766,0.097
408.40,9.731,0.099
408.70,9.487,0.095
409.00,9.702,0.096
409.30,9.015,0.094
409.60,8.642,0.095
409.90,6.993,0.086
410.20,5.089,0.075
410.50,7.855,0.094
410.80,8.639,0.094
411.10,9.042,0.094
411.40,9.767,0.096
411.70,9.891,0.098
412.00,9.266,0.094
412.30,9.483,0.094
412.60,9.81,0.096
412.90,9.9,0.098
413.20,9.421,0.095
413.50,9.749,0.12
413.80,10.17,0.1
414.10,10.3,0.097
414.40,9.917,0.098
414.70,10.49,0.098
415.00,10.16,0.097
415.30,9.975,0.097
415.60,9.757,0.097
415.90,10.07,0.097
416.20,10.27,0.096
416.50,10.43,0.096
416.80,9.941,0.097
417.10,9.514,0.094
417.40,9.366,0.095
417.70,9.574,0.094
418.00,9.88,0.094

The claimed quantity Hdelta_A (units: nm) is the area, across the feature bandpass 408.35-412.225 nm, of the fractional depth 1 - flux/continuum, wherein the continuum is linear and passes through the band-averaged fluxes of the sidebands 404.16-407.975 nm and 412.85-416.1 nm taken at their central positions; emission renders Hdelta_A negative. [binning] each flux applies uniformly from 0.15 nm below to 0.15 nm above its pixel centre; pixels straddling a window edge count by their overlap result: 0.49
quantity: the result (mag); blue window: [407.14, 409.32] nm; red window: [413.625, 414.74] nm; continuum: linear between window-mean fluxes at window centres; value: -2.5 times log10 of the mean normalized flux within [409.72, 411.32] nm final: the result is 0.27 mag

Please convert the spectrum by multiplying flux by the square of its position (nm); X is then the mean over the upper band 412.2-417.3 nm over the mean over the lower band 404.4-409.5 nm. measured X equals 1.1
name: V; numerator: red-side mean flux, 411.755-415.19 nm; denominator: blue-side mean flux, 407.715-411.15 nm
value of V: 1.15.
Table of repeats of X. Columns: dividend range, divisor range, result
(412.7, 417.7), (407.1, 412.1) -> 1.15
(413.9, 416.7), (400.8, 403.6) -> 1.07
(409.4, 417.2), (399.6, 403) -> 0.99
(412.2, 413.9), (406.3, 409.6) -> 1.05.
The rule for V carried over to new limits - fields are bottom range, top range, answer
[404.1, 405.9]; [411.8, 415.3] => 0.98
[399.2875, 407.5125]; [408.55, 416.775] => 0.94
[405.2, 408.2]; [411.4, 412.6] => 0.98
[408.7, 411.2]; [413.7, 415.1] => 1.25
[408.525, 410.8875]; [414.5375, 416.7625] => 1.24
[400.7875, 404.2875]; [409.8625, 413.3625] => 0.87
